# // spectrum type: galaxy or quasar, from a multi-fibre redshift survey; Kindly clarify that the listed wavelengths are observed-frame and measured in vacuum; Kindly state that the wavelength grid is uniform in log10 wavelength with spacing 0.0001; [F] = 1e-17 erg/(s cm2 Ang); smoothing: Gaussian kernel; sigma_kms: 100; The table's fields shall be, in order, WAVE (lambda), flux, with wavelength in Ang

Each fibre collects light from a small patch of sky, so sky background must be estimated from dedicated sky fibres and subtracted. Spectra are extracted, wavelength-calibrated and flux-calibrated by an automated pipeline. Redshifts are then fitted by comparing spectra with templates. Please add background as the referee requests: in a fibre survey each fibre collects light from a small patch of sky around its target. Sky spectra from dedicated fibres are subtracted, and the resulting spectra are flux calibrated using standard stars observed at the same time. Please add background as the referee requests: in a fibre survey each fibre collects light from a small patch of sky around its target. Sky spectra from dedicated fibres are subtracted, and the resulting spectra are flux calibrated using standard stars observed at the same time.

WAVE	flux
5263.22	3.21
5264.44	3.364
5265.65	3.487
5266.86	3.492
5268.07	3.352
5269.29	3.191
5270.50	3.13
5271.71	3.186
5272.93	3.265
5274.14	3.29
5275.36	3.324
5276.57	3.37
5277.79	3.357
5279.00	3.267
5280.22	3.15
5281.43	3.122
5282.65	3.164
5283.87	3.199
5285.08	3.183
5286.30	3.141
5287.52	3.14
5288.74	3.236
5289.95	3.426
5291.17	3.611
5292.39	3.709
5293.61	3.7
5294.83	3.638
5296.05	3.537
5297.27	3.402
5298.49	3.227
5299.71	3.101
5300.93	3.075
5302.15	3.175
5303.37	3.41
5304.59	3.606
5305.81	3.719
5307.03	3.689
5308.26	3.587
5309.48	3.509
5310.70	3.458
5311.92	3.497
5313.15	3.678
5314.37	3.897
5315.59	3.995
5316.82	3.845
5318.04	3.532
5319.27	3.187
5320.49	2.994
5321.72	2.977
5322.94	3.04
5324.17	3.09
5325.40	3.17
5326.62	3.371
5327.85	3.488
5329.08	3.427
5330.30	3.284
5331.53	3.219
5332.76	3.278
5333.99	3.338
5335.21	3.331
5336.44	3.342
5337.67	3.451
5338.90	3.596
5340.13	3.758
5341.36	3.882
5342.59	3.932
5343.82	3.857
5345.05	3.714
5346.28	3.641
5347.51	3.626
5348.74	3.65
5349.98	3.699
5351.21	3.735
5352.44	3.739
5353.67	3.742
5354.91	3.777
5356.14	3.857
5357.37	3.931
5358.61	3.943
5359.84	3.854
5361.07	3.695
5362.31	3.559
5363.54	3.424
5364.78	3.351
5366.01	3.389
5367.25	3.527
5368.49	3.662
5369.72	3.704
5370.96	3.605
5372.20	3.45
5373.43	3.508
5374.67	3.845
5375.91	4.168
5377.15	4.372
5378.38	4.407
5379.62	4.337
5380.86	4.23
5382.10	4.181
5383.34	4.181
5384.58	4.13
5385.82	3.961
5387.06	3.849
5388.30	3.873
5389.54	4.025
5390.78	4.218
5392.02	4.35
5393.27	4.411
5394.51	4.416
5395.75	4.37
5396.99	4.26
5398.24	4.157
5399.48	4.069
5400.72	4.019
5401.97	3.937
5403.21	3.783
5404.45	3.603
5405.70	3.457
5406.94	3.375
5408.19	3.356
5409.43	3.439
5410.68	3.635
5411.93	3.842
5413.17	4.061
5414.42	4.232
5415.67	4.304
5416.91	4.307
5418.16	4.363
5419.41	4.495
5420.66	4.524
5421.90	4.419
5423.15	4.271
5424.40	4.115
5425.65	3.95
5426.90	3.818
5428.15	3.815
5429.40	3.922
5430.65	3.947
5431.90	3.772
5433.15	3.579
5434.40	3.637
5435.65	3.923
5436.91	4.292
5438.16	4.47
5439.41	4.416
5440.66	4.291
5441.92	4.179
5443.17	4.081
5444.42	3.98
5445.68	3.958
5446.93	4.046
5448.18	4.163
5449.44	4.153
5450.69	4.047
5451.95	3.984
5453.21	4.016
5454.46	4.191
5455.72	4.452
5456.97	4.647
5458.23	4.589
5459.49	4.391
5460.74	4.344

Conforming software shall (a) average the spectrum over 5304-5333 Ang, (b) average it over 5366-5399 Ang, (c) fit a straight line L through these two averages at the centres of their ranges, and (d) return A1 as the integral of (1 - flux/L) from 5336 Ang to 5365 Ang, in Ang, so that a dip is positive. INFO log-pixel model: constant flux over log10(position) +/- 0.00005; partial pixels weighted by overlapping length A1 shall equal 0.24 Ang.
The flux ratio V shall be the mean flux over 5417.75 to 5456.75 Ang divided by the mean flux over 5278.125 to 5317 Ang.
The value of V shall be 1.20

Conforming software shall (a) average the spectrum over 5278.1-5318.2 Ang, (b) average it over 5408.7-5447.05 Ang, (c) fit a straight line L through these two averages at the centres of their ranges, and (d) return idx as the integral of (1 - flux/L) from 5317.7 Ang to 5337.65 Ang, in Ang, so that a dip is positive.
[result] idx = 1.8 Ang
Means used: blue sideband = 3.44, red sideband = 4.07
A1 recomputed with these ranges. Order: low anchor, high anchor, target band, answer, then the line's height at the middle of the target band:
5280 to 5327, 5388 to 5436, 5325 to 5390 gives -0.4 Ang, 3.7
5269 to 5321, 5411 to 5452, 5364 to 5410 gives -0.6 Ang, 3.87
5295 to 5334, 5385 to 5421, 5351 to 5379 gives 0.0 Ang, 3.76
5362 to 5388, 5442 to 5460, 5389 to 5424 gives -0.6 Ang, 3.99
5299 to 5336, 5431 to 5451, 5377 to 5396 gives -2.2 Ang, 3.77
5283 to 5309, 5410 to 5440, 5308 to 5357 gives 0.9 Ang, 3.6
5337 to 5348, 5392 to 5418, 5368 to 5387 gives -0.6 Ang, 3.86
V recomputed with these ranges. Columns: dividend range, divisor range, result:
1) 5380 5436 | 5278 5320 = 1.17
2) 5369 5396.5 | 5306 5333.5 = 1.19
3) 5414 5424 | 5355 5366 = 1.18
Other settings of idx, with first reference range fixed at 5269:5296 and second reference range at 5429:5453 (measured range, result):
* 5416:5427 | -0.9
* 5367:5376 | 0.2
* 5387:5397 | -1.0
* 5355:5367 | 0.0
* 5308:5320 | -0.5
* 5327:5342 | 0.4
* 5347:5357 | -0.3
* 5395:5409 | 0.0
